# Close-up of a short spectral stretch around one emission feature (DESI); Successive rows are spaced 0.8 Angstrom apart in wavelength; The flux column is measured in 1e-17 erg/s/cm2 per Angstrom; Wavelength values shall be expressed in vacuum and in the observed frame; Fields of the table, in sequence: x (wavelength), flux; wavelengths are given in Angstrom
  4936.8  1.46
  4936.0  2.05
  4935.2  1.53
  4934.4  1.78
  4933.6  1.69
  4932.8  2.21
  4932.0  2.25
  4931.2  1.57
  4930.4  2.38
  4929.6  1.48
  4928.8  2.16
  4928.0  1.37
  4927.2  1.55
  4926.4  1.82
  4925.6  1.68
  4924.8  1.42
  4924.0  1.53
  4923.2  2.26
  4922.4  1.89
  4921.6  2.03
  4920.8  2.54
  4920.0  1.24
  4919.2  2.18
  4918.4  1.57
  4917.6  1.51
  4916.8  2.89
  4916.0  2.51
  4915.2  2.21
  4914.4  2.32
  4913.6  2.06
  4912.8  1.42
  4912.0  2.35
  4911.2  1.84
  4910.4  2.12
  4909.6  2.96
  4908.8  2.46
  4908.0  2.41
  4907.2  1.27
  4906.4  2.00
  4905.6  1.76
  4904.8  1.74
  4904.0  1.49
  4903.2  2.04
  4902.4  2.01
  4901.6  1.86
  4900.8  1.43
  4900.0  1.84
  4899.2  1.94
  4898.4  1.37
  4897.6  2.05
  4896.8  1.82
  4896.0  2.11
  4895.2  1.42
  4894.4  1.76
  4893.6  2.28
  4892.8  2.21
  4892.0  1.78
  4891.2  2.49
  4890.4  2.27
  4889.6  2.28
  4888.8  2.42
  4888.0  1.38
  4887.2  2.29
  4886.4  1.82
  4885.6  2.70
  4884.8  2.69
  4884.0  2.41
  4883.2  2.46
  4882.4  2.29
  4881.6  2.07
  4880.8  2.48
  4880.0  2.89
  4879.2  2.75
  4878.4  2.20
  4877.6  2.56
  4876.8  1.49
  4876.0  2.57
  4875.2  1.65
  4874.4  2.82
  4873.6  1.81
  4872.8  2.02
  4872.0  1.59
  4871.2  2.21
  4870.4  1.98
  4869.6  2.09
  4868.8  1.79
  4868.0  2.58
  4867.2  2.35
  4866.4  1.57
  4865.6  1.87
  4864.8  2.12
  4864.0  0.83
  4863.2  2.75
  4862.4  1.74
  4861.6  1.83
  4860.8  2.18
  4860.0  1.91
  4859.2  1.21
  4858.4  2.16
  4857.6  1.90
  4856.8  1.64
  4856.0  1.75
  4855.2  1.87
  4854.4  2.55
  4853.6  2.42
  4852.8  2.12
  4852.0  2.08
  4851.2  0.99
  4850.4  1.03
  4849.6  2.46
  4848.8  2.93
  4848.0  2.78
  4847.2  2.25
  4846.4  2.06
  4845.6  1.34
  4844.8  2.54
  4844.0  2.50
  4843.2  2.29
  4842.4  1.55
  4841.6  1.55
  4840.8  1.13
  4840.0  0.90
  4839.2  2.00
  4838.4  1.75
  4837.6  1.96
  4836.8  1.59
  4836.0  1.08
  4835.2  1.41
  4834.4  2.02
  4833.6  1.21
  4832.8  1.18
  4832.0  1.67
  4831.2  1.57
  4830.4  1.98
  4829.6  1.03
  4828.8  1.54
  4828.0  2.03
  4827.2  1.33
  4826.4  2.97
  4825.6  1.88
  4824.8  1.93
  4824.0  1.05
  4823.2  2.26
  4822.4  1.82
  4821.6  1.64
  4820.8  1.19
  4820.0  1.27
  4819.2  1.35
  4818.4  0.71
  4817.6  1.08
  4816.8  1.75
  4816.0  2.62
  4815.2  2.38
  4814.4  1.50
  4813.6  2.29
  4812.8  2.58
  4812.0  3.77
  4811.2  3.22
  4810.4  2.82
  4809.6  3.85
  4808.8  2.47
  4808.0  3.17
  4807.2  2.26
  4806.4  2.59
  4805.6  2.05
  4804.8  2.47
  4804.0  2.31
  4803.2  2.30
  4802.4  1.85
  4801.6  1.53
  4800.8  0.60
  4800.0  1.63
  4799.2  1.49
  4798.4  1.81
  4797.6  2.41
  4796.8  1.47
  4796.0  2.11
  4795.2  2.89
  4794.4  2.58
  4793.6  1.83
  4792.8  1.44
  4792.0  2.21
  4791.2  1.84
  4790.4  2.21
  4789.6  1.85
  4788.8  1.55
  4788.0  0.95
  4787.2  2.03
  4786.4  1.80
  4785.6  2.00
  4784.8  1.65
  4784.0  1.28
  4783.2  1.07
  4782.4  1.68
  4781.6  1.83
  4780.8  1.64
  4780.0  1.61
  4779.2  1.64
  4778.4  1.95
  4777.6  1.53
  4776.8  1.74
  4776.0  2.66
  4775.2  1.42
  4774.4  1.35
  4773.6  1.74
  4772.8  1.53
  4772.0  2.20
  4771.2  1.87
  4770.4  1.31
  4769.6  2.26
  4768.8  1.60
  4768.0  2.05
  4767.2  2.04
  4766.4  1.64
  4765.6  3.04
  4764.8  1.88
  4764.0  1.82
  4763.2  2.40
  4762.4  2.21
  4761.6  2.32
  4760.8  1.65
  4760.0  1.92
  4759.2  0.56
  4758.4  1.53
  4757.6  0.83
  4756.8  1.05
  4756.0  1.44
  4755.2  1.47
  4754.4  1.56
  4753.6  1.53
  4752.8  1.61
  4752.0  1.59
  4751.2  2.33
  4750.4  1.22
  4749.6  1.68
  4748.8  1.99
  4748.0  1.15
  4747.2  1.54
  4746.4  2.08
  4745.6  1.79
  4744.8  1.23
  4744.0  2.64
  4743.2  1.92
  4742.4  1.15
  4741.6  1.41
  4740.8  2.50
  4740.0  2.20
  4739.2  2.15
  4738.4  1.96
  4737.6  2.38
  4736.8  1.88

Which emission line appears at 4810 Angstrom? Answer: [O II]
